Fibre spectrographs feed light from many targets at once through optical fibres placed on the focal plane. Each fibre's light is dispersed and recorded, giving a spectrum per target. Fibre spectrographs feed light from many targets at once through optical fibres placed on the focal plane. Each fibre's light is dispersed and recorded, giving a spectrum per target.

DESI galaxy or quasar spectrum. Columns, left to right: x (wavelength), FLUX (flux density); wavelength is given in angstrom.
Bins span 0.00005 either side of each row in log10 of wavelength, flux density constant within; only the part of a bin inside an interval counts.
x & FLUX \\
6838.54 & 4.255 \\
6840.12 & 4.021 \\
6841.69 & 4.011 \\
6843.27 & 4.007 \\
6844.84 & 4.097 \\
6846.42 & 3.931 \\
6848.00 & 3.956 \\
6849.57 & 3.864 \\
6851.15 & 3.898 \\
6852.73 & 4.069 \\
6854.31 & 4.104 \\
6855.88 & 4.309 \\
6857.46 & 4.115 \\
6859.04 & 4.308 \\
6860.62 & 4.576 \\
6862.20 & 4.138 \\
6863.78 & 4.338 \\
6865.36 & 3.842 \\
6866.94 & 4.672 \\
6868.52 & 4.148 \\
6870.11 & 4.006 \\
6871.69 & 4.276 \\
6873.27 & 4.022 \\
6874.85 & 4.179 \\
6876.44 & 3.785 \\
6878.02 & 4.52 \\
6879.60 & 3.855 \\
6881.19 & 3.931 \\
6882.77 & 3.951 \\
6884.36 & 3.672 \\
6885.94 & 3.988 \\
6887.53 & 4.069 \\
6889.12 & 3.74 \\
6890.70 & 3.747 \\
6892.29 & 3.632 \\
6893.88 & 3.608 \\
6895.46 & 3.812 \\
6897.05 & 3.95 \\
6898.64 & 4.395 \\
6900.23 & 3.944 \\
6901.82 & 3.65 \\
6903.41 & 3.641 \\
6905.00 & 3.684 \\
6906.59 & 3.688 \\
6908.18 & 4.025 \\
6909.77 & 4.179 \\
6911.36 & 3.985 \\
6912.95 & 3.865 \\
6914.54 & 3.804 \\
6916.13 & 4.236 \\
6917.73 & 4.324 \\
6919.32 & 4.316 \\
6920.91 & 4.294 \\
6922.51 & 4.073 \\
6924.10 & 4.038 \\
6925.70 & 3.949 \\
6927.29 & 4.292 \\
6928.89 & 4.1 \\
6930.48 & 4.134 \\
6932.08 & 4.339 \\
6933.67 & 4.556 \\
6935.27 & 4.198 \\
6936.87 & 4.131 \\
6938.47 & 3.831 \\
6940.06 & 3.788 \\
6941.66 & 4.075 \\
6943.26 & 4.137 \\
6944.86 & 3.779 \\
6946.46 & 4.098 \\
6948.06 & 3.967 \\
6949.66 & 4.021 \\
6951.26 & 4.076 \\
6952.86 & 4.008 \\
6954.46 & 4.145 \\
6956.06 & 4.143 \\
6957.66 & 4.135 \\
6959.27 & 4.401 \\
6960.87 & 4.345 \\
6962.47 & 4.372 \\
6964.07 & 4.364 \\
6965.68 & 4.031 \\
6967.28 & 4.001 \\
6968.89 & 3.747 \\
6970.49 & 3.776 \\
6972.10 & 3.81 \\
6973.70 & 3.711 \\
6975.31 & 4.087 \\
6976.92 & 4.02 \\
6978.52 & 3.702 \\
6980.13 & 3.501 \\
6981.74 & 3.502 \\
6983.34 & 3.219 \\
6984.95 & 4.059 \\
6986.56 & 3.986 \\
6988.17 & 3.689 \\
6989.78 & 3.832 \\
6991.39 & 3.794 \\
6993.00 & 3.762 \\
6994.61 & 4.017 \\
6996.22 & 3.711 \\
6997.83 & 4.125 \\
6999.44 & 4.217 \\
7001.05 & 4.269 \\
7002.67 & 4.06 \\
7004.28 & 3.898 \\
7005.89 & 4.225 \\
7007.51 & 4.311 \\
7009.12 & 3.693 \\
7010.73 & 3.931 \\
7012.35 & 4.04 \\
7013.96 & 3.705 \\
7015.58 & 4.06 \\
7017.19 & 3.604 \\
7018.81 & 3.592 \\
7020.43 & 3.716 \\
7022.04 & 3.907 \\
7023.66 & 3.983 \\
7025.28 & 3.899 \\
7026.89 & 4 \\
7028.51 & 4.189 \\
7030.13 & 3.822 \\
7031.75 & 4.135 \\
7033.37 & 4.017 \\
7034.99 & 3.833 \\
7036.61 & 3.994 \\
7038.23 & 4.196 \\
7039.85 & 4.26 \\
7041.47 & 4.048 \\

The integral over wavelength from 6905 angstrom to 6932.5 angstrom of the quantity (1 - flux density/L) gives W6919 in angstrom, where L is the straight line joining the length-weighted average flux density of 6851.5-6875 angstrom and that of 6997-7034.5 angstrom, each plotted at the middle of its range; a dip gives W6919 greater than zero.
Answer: 0.2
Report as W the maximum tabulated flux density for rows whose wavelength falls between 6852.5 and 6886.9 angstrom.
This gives 4.672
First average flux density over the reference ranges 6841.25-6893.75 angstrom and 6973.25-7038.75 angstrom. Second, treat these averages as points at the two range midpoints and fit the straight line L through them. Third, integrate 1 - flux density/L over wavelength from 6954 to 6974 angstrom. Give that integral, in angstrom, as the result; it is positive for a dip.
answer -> -0.7 angstrom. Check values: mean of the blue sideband 4.05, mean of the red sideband 3.9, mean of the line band 4.08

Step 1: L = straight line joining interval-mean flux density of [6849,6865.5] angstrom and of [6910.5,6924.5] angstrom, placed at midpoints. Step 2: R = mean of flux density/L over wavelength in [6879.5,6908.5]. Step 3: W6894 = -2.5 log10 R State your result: 0.079 mag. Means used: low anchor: 4.16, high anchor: 4.11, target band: 3.84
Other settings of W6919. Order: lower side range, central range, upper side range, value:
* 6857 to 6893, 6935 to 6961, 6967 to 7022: -0.8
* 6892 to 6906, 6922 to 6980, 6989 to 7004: -2.4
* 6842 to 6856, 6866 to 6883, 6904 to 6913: -0.7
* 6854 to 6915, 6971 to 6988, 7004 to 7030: 0.8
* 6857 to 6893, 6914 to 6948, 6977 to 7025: -1.2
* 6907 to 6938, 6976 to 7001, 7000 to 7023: 1.0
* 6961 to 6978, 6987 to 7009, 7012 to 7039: -0.1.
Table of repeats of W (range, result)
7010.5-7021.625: 4.06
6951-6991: 4.401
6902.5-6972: 4.556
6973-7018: 4.311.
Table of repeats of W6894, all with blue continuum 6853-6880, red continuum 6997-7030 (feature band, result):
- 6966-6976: 0.05 mag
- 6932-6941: -0.01 mag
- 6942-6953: 0.01 mag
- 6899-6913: 0.07 mag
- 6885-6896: 0.10 mag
